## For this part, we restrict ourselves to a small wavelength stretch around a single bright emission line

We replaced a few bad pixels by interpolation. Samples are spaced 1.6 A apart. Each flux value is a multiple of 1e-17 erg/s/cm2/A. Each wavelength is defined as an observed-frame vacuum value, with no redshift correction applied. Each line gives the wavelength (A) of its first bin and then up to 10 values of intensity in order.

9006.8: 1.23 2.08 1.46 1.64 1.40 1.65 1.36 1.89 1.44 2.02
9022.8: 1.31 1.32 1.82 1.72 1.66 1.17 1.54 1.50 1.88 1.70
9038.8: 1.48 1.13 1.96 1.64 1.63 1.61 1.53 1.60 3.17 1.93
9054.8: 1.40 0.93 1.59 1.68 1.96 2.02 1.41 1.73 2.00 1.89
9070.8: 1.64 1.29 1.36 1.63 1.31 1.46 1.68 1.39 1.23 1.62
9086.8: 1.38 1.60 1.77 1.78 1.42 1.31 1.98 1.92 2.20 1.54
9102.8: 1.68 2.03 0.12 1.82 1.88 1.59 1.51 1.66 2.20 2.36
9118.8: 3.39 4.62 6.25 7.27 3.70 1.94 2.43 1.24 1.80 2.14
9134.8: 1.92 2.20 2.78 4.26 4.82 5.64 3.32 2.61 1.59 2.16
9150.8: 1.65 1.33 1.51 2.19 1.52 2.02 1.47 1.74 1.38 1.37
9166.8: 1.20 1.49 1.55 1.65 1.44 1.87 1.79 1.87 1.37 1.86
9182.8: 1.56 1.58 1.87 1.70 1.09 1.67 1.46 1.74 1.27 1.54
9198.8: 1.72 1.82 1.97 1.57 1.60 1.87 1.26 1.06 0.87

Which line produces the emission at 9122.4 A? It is [S II] 6716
